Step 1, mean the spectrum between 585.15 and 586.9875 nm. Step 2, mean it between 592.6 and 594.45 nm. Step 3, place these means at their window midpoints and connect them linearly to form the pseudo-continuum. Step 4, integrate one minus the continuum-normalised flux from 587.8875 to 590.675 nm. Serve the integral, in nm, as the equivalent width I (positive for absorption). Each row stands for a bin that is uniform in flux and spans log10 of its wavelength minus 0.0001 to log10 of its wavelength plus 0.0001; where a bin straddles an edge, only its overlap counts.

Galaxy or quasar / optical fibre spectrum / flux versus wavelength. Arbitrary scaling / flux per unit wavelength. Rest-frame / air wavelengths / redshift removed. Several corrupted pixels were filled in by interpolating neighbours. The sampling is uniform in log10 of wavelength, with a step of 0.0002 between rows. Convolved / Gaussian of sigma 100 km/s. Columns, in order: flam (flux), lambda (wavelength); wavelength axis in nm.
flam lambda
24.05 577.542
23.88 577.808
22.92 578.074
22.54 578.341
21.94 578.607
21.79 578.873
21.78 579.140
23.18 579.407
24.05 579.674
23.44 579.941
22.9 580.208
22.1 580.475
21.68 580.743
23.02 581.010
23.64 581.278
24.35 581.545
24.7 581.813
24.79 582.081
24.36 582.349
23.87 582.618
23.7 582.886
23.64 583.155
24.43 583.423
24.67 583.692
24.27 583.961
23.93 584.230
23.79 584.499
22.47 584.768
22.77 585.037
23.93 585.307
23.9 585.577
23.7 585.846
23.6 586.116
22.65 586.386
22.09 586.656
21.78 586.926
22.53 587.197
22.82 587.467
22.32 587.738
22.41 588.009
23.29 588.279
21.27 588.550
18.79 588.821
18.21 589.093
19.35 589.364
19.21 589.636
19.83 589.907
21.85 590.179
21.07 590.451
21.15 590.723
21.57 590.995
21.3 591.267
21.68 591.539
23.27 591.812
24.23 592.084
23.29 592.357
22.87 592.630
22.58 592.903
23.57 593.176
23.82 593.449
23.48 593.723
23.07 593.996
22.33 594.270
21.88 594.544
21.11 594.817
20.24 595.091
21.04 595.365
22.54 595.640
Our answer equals 0.31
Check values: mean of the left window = 23.1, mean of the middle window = 20.5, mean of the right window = 23.1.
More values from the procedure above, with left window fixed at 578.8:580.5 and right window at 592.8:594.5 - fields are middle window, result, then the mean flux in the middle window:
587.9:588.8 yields 0.04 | 21.9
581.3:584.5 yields -0.19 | 24.2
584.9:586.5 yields -0.04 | 23.4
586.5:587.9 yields 0.04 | 22.3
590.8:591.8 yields 0.06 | 21.7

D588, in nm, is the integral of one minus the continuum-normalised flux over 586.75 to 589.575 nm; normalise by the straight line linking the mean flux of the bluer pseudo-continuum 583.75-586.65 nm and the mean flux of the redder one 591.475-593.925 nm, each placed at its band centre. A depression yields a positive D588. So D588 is 0.26 nm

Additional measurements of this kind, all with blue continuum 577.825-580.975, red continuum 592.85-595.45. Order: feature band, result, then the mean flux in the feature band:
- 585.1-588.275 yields -0.058 nm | 22.9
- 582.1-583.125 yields -0.066 nm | 24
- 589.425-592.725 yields 0.101 nm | 21.7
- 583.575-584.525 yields -0.070 nm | 24.2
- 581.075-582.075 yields -0.072 nm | 24.2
